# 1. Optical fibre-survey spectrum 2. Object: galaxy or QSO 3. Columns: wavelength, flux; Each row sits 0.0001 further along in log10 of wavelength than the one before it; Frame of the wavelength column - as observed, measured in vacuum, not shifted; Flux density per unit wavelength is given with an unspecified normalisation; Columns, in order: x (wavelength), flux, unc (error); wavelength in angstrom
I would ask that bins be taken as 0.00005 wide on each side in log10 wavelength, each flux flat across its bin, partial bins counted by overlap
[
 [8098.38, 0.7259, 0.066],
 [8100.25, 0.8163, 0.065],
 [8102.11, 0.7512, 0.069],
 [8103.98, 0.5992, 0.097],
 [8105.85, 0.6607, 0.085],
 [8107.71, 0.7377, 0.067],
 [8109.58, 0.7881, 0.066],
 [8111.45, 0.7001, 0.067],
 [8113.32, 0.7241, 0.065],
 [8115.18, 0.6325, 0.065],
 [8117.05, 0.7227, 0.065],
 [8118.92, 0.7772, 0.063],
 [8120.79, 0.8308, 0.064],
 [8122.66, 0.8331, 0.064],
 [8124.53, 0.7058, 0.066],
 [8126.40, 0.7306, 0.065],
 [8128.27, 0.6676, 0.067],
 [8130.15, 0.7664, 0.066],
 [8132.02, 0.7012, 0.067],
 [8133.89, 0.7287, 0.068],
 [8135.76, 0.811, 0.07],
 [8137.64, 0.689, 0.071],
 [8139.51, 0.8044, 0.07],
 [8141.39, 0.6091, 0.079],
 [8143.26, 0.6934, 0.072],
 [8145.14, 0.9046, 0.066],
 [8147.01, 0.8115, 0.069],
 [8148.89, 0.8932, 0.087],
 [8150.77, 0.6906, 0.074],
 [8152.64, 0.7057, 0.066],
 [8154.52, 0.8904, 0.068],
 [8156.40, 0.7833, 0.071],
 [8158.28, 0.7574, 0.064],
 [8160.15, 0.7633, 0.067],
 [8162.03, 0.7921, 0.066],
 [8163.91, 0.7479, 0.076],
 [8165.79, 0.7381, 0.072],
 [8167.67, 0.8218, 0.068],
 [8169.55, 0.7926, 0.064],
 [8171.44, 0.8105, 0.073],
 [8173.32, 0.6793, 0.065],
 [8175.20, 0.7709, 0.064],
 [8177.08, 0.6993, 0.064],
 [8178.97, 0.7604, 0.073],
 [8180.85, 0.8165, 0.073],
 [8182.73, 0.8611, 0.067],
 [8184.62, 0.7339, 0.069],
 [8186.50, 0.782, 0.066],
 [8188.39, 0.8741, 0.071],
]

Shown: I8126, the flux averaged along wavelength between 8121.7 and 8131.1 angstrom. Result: 0.741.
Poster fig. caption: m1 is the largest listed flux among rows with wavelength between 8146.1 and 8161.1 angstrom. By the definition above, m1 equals 0.8932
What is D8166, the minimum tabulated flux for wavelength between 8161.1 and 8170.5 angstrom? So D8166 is 0.7381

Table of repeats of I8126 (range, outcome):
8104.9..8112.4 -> 0.721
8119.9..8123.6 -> 0.832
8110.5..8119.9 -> 0.712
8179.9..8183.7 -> 0.838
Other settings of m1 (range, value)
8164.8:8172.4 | 0.8218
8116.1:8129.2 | 0.8331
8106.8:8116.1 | 0.7881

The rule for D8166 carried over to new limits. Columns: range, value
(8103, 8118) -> 0.5992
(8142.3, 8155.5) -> 0.6906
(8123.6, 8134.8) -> 0.6676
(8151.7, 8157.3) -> 0.7057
